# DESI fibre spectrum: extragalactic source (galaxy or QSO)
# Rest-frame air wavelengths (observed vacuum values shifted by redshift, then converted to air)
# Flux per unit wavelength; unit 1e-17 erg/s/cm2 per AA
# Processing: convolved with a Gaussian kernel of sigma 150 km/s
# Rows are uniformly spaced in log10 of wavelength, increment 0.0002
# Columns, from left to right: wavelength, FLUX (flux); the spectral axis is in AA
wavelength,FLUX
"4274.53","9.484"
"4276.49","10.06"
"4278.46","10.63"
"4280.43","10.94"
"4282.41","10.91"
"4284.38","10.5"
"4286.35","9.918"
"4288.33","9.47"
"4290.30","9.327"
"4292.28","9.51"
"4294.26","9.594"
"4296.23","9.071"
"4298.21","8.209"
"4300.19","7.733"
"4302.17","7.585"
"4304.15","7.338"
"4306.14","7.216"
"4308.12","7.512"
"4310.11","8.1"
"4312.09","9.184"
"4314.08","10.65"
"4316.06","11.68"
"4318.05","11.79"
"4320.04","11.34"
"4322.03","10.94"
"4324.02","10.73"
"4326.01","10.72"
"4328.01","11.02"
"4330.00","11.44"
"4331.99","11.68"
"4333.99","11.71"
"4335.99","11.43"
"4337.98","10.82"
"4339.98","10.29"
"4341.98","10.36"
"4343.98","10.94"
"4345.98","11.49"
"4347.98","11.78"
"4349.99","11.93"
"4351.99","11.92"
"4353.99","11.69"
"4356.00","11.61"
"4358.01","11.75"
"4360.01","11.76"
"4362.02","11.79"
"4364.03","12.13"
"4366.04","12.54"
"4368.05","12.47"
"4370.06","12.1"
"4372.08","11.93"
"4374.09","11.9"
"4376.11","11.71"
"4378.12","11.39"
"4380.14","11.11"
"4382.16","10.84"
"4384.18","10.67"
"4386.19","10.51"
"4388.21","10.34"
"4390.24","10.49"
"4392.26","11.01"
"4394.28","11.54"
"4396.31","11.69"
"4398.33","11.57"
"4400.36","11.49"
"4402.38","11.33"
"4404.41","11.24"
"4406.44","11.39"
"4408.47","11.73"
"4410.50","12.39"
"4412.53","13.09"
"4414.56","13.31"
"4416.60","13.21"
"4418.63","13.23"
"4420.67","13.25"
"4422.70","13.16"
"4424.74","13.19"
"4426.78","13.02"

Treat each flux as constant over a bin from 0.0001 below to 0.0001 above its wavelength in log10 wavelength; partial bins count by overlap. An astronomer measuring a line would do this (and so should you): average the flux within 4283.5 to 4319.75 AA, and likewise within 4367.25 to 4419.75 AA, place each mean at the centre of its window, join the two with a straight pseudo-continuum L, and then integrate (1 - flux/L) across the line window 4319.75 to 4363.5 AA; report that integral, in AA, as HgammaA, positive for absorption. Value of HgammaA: -4.6 AA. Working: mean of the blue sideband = 9.17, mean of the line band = 11.3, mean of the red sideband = 11.7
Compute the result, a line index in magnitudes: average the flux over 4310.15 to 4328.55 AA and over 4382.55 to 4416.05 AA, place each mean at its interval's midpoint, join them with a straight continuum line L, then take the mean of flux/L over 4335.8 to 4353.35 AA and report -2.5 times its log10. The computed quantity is -0.02 mag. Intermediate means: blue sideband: 10.7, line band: 11.2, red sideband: 11.5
